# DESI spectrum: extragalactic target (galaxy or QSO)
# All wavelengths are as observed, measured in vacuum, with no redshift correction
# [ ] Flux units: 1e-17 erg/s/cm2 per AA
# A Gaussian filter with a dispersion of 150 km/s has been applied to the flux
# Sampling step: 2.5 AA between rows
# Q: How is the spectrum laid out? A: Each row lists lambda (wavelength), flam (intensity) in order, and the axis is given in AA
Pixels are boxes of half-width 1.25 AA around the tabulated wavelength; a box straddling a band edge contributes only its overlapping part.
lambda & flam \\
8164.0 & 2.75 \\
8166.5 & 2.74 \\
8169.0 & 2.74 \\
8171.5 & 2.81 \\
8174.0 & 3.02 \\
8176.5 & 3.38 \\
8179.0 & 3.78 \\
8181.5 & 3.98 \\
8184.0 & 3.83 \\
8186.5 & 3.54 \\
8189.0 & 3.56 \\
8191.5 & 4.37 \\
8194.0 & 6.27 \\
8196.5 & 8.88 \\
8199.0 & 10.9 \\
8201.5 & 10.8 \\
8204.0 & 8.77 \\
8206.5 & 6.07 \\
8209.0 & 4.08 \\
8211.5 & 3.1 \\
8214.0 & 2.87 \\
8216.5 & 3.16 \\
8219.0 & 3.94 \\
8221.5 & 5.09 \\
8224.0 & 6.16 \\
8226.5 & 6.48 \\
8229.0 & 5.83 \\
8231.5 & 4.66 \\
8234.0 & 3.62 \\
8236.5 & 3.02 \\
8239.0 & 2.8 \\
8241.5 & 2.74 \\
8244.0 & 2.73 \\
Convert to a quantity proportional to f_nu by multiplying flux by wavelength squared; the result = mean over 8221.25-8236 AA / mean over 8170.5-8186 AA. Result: 1.5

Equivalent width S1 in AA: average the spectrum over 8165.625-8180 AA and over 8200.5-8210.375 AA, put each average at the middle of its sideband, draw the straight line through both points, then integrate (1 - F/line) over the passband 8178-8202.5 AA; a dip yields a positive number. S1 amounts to -1.8 AA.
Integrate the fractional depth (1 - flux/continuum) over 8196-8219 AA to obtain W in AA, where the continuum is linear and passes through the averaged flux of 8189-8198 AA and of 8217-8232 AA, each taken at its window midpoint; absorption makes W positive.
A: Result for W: -1.6 AA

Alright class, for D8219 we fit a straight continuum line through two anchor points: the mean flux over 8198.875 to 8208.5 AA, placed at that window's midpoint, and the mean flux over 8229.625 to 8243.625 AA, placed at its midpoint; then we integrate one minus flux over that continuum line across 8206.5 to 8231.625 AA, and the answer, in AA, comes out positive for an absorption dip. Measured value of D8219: 5.0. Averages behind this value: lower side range 8.53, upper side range 3.44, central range 4.61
